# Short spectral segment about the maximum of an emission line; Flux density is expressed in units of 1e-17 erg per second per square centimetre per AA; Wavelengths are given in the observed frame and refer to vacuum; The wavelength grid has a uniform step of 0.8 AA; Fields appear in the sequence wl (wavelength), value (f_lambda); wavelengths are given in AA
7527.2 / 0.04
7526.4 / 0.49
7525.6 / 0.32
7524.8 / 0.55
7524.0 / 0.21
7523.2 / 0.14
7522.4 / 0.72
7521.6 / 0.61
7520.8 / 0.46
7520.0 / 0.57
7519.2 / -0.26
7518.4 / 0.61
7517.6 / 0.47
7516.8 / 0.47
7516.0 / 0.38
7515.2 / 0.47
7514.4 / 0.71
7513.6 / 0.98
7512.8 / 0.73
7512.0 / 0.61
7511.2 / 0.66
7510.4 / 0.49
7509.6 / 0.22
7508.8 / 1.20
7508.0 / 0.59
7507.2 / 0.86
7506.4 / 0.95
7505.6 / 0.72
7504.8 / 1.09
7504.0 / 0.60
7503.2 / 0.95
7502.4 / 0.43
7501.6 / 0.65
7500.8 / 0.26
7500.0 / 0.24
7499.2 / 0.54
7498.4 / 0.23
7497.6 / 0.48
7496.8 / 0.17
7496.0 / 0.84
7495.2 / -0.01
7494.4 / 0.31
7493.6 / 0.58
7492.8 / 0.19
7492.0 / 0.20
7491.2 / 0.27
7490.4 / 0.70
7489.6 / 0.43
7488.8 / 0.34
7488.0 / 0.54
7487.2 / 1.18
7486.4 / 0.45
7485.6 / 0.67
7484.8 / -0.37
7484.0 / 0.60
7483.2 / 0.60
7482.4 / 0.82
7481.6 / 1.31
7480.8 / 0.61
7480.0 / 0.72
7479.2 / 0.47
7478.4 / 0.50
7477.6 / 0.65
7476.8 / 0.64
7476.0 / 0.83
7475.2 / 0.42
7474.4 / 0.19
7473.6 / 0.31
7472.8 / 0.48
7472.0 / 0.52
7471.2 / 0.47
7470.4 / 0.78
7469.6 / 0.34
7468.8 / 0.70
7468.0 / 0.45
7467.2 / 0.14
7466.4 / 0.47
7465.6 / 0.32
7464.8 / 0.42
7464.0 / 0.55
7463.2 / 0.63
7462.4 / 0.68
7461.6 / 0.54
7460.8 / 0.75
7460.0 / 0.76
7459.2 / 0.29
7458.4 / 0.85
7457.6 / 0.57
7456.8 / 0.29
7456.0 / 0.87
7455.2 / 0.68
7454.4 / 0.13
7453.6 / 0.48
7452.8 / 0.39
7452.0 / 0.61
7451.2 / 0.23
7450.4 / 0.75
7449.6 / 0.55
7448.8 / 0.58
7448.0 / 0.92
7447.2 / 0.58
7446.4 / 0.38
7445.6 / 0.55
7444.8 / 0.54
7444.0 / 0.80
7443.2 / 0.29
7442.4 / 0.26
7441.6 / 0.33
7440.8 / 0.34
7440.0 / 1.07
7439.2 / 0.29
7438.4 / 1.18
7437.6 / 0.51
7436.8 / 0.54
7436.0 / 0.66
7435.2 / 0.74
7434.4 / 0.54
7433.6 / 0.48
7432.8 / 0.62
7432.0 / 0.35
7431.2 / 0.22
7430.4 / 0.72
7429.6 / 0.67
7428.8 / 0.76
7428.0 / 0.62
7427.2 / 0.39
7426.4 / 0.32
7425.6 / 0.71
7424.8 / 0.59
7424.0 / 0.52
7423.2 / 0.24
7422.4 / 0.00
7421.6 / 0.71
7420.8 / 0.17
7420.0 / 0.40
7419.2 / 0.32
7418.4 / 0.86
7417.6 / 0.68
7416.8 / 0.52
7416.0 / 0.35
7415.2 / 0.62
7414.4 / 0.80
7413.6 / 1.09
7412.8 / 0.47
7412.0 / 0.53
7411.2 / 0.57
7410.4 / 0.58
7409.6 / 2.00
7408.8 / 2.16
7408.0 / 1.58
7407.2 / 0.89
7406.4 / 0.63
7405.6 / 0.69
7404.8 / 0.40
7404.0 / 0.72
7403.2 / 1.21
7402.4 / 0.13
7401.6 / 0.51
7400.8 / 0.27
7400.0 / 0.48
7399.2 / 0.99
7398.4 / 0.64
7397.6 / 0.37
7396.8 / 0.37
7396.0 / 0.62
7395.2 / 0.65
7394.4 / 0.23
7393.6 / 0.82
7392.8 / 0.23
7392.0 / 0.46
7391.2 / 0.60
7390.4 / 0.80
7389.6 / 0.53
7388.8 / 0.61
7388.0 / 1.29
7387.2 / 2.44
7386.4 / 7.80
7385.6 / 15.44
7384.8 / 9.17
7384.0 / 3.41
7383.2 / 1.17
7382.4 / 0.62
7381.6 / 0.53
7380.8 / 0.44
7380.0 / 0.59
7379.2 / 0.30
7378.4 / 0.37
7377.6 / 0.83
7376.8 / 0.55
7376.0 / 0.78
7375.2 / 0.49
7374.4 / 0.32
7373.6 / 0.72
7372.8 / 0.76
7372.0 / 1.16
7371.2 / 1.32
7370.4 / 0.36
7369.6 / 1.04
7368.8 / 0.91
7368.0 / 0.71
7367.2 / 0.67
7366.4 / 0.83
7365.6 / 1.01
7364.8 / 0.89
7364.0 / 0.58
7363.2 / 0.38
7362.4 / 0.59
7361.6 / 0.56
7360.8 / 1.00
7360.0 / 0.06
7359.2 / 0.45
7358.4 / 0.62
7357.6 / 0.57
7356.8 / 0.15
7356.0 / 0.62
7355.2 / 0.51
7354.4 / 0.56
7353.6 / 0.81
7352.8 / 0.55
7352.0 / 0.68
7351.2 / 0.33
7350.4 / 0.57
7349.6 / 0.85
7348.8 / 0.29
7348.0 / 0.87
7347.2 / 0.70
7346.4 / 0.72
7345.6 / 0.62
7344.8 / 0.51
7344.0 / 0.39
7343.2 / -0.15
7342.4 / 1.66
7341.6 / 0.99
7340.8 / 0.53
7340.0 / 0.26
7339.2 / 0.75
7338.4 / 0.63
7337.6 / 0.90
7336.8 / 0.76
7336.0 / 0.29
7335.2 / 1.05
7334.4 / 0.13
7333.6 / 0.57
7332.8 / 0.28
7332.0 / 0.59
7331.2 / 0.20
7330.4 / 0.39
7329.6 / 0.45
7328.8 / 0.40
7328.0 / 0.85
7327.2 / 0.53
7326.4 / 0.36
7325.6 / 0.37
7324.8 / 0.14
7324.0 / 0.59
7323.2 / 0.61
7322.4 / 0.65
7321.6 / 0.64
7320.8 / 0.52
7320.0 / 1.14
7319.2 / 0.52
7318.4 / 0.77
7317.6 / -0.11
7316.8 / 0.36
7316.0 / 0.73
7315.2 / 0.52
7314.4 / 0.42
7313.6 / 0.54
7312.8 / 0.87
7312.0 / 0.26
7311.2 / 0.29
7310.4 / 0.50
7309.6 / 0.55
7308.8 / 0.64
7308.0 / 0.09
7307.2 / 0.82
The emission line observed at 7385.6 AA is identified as Halpha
